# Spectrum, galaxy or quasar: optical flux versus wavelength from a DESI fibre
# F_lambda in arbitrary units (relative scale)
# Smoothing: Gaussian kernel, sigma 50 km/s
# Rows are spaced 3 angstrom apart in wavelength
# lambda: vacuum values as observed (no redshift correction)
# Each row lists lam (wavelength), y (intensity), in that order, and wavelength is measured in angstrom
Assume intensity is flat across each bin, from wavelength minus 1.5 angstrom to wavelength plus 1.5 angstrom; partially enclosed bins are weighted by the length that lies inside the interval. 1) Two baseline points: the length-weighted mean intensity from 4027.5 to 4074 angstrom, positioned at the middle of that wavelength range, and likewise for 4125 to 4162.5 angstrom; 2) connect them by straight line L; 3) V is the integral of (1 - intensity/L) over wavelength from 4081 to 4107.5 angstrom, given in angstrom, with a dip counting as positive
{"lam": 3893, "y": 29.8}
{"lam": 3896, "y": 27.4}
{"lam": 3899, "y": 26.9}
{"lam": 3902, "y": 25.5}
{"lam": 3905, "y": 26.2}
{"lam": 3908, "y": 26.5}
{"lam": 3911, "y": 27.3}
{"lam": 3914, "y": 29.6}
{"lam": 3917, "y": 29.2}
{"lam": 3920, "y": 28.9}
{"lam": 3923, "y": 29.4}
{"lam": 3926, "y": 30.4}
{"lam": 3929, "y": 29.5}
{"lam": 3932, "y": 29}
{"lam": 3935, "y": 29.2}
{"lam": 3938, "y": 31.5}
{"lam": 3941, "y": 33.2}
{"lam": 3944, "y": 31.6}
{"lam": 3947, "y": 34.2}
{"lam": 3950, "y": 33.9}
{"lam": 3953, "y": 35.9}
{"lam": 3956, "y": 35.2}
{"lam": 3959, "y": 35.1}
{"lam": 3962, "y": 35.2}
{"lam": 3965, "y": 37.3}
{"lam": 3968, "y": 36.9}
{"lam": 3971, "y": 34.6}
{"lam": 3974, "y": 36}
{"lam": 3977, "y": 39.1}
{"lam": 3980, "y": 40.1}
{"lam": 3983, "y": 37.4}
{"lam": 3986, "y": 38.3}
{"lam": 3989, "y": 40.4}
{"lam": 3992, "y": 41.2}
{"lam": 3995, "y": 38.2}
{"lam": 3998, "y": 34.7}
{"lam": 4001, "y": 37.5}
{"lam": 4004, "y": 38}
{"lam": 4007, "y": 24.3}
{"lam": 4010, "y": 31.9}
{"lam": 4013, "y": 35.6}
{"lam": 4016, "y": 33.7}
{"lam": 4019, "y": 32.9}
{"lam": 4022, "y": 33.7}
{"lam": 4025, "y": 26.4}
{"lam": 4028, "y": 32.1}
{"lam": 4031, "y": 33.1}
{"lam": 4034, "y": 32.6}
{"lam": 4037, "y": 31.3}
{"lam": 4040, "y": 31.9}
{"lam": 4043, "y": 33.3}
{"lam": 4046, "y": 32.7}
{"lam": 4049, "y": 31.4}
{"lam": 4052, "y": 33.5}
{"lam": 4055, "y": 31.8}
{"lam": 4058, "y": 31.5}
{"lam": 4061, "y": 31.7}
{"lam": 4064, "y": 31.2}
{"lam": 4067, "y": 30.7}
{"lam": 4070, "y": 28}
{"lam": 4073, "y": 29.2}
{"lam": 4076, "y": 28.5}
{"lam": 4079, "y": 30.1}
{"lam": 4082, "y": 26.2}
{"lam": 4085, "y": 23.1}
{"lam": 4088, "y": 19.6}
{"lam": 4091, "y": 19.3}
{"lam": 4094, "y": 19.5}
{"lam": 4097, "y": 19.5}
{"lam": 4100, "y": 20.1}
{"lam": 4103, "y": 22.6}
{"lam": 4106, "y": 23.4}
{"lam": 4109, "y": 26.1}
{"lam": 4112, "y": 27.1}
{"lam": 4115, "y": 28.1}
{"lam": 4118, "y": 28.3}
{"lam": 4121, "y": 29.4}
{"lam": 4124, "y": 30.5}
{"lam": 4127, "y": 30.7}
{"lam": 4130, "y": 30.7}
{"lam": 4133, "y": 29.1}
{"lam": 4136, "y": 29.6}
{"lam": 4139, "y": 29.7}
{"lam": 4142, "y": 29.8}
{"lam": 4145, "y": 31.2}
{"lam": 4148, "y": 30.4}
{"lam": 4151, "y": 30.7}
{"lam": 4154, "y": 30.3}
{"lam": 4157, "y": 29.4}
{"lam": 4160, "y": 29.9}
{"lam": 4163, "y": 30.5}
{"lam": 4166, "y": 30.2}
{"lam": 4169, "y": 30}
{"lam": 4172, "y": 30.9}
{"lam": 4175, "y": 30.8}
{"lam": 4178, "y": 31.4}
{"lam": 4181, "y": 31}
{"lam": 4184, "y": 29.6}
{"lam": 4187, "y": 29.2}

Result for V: 8.2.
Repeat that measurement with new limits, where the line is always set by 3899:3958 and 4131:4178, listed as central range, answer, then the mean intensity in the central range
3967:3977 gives -2.0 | 36.3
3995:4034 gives -3.6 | 33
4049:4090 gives 1.9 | 28.8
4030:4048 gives -1.3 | 32.4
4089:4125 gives 7.0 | 24.3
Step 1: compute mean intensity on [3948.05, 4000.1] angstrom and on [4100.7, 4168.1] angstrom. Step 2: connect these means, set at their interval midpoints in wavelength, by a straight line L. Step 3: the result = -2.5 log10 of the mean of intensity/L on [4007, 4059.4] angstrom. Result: 0.06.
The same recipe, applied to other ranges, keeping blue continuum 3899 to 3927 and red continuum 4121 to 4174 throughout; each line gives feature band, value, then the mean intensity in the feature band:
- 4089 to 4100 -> 0.46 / 19.5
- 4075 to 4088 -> 0.14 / 26.1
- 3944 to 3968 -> -0.23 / 35.1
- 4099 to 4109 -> 0.29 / 22.7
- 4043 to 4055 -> -0.11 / 32.5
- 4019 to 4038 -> -0.09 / 31.6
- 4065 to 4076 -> 0.01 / 29.3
